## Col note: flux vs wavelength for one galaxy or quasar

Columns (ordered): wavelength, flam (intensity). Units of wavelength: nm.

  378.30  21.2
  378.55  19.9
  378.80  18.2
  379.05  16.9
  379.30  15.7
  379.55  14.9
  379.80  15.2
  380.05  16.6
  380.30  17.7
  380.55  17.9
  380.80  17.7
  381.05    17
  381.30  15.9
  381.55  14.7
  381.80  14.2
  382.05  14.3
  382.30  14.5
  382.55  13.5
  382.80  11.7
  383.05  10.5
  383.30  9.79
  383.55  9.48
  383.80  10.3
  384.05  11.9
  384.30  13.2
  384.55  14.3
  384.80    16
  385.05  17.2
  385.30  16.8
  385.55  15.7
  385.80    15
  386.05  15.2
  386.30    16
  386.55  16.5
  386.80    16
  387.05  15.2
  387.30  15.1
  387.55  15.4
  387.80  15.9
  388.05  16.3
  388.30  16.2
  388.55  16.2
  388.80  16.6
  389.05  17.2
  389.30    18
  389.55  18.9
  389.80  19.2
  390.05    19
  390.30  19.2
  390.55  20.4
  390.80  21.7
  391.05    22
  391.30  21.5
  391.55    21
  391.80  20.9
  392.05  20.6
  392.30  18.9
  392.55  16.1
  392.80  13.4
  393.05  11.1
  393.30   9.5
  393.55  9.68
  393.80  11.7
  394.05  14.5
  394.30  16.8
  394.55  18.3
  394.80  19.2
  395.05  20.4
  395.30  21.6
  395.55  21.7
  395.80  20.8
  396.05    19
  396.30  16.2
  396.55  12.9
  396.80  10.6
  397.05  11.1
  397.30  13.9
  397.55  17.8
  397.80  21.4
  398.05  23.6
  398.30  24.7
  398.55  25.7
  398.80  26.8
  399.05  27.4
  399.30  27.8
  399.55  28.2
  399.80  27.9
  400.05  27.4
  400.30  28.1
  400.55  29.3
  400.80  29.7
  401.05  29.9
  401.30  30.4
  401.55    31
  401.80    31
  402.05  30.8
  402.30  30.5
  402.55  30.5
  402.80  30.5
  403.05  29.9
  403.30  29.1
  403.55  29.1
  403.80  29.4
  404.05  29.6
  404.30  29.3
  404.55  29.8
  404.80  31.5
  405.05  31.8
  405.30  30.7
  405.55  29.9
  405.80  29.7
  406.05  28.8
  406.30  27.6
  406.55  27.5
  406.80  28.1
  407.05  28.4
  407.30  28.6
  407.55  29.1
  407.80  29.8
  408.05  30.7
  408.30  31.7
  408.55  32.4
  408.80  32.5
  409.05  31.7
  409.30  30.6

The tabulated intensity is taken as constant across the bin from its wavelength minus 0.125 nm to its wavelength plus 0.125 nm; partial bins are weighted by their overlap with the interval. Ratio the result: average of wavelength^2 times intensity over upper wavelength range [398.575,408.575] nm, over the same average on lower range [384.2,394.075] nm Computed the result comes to 1.9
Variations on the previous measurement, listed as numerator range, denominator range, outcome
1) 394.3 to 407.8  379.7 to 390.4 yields 1.83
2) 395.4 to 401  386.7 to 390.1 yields 1.41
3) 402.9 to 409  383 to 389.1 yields 2.23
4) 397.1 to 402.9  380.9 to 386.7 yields 2.08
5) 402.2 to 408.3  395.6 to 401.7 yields 1.30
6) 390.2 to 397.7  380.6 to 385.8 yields 1.29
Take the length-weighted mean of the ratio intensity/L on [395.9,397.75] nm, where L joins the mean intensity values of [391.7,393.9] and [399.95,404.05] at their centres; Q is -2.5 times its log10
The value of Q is 0.39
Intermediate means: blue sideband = 14.6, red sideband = 29.8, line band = 14.9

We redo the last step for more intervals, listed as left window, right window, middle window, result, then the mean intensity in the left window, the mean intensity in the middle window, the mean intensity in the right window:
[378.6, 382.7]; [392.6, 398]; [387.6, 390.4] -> -0.098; 16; 17.4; 15.9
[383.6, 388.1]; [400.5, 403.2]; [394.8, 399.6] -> 0.260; 15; 20.5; 30.3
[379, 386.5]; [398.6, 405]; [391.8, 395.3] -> 0.406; 14.7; 15.8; 29.4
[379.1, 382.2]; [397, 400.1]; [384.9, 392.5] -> 0.098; 16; 17.8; 23.6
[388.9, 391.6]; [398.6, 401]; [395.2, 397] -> 0.393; 19.8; 17.2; 28.1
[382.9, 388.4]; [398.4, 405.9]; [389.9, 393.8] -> 0.135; 14.4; 17.5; 29.4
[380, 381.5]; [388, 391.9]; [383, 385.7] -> 0.321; 17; 13.3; 19.1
